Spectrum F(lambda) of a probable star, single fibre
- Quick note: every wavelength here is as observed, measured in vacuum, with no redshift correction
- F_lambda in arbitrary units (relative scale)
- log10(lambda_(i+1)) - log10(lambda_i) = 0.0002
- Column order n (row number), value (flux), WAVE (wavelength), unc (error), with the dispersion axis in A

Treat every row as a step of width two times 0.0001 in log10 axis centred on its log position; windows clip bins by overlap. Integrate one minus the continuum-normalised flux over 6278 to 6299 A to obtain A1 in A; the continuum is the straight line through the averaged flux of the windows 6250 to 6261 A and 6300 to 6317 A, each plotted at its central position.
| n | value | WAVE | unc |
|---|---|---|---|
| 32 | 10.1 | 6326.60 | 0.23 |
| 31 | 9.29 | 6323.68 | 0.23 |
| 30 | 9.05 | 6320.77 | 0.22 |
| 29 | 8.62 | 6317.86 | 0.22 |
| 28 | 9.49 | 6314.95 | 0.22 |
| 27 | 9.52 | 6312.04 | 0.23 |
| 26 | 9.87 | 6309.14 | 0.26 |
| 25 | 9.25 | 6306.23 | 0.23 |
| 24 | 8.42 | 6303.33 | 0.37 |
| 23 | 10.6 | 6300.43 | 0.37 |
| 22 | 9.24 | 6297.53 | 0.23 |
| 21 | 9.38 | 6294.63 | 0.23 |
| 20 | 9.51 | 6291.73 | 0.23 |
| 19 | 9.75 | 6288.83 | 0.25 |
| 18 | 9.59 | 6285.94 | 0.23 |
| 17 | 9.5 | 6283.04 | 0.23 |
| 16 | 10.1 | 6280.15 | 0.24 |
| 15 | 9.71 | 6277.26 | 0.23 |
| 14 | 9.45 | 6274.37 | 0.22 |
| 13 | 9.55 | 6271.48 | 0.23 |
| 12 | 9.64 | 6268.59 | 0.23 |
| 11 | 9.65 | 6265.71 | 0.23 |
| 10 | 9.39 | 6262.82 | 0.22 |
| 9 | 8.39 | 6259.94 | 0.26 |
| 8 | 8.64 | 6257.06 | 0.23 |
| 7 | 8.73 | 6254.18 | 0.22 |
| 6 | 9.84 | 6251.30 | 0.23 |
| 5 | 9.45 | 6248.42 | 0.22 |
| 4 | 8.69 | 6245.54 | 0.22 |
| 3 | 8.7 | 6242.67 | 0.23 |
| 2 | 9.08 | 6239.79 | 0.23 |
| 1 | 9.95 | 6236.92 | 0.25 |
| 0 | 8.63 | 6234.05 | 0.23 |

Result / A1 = -0.81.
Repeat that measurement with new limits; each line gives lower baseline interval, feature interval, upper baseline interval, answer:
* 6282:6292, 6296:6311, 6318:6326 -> -0.1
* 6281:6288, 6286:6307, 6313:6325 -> 0.0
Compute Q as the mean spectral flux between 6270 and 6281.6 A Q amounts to 9.7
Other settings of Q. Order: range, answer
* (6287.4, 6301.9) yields 9.69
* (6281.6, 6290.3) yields 9.61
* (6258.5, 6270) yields 9.27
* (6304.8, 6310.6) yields 9.56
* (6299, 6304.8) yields 9.51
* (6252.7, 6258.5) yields 8.7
